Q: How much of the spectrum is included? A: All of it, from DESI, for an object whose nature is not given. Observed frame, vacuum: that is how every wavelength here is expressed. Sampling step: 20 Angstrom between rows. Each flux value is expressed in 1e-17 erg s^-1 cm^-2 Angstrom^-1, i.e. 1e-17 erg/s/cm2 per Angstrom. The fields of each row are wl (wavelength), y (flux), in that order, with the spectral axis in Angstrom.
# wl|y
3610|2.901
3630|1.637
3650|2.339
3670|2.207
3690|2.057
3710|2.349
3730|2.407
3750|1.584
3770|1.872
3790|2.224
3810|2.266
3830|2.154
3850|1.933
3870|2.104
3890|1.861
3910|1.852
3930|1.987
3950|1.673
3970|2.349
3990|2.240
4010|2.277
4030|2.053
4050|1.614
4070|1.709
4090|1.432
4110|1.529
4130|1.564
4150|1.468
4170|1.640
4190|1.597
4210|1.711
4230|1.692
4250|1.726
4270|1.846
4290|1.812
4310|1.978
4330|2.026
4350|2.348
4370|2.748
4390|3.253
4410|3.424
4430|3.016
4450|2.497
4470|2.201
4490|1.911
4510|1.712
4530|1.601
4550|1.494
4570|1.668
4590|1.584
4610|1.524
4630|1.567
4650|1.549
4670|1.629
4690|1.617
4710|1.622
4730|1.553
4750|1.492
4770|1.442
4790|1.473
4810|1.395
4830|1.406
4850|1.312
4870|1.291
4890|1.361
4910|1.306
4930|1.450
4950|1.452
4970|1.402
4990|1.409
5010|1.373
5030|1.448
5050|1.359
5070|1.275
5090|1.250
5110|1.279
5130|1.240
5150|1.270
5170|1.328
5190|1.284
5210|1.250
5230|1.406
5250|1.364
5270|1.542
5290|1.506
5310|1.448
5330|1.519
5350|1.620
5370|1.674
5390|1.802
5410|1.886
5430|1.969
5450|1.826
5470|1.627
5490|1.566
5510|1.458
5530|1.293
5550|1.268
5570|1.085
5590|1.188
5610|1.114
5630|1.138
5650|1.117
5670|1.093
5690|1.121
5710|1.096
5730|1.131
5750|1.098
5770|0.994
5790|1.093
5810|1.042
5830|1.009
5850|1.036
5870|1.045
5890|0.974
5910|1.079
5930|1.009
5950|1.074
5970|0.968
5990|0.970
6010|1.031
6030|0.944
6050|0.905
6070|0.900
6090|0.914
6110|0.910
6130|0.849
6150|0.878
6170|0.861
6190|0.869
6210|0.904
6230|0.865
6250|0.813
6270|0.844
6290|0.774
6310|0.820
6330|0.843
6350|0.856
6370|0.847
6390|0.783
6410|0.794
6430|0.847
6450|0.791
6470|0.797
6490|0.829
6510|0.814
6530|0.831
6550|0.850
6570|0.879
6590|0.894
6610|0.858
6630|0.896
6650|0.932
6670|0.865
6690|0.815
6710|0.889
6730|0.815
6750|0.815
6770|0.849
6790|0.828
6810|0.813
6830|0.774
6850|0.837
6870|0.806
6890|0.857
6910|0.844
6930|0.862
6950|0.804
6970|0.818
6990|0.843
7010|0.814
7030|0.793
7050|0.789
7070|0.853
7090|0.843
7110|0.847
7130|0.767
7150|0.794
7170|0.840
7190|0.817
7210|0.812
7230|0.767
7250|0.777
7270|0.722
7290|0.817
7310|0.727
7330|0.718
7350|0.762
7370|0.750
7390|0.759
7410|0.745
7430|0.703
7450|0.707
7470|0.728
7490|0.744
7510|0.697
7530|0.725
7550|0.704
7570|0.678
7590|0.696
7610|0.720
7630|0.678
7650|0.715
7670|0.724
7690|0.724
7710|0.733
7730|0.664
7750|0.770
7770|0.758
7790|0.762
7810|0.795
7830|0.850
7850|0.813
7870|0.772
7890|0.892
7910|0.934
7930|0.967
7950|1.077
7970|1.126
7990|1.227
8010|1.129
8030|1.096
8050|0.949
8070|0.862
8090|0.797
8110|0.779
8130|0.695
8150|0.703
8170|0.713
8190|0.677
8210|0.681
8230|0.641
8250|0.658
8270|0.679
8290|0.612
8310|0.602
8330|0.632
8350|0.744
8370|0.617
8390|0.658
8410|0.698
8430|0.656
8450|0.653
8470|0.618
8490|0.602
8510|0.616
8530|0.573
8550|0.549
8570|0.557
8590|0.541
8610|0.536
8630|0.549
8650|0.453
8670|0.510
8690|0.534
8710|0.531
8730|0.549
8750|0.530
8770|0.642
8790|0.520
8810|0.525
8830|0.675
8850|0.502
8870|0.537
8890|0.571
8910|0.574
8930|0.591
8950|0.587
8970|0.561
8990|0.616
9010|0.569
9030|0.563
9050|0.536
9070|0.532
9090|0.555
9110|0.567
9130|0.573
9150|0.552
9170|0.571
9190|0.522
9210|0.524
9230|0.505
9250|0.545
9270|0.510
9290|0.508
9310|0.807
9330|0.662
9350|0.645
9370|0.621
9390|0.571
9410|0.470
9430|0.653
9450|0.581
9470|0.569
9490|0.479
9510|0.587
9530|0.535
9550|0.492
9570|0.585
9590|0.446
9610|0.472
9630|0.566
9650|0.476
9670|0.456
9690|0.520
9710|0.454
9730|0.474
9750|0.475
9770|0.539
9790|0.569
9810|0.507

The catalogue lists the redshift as 1.85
